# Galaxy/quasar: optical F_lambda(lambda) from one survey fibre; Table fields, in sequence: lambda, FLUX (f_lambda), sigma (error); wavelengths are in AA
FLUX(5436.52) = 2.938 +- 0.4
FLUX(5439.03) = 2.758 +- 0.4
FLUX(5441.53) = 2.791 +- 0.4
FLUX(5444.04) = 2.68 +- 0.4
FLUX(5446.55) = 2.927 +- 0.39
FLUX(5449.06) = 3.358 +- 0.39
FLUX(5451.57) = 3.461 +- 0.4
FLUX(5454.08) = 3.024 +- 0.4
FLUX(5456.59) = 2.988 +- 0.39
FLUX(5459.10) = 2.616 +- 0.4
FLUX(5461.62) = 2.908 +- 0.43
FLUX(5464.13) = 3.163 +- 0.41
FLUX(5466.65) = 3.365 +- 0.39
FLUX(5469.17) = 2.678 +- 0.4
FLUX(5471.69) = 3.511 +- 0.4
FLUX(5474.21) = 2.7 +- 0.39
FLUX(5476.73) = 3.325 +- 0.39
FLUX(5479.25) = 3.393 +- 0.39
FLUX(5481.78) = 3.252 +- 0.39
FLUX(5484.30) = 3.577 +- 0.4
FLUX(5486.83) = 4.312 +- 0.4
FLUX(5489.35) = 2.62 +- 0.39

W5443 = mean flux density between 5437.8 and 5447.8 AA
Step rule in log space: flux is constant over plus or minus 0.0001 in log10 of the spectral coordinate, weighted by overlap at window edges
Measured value 2.79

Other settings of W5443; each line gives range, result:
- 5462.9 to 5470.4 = 3.07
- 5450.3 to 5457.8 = 3.16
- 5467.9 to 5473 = 3.09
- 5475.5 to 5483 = 3.32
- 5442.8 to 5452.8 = 3.11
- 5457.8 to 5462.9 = 2.77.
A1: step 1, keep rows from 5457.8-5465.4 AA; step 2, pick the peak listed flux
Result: 3.163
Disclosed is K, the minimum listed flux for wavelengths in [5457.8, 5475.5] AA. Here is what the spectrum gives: 2.616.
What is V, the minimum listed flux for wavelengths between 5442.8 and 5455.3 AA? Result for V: 2.68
